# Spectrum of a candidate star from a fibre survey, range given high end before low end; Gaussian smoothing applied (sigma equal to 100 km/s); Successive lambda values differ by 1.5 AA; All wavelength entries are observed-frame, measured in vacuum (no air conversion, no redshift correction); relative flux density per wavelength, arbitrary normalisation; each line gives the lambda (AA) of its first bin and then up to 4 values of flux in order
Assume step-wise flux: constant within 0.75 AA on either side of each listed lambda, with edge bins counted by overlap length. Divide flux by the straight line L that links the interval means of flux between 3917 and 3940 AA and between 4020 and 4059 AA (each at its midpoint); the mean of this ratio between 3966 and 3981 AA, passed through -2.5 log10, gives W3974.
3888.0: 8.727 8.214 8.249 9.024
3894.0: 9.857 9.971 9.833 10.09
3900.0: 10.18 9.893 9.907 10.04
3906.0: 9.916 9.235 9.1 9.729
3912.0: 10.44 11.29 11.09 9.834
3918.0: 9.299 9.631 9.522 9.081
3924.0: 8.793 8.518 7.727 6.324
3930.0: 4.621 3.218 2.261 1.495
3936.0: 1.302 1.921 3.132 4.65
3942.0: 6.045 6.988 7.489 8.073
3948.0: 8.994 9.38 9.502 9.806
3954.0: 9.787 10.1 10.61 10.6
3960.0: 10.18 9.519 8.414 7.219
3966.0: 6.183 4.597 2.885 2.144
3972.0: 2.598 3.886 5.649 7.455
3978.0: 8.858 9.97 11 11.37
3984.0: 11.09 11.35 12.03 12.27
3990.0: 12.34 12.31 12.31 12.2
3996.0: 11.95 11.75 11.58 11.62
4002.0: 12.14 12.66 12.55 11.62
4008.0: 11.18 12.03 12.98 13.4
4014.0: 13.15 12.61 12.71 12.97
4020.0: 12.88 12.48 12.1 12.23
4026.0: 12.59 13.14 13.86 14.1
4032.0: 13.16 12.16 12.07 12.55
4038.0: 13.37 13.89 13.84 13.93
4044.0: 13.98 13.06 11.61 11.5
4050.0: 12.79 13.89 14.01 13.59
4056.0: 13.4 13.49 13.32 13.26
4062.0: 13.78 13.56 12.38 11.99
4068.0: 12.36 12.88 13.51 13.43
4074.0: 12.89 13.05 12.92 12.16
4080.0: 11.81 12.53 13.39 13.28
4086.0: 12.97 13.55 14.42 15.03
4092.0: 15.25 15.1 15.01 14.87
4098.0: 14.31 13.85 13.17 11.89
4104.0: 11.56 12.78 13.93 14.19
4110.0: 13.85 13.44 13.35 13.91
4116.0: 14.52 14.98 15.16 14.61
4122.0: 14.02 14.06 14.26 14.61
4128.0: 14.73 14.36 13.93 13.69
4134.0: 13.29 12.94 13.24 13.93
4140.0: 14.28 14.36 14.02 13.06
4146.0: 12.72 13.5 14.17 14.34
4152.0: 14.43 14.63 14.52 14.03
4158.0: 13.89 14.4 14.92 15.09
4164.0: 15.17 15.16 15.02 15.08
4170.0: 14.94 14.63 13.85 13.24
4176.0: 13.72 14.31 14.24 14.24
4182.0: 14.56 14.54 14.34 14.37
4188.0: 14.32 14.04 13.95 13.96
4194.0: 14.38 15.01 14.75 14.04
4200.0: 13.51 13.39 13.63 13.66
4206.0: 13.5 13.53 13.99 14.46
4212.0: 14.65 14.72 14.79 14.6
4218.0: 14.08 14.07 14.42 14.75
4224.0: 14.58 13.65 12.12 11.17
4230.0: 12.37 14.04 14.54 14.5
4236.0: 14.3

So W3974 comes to 0.49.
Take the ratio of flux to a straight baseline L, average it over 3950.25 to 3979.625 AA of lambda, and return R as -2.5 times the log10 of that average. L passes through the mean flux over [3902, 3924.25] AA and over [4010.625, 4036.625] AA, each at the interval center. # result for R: 0.44 mag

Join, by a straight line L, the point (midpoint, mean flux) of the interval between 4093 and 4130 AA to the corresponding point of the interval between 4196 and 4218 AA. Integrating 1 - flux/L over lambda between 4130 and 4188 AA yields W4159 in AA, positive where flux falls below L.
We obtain -0.5 AA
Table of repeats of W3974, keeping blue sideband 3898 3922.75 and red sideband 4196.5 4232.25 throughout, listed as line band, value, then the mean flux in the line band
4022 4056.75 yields -0.132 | 13.1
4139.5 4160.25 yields -0.081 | 14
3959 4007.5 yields 0.148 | 9.5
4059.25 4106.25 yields -0.100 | 13.3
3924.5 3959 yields 0.486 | 6.62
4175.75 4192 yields -0.063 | 14.3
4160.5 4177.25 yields -0.105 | 14.6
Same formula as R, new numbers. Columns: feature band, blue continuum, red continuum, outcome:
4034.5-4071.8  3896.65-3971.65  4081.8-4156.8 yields -0.12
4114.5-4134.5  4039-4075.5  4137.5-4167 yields -0.03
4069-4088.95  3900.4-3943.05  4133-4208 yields -0.12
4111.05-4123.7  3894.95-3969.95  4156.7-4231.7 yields -0.16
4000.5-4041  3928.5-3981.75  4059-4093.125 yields -0.24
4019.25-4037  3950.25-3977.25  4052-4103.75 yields -0.19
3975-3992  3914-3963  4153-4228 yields -0.22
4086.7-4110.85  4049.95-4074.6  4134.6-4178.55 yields -0.03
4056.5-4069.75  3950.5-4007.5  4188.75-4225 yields -0.16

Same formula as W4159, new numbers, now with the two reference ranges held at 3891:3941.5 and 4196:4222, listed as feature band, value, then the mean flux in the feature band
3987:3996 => -2.6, 12.2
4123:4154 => -3.2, 13.9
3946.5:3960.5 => -1.7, 9.78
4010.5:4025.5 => -4.0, 12.7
